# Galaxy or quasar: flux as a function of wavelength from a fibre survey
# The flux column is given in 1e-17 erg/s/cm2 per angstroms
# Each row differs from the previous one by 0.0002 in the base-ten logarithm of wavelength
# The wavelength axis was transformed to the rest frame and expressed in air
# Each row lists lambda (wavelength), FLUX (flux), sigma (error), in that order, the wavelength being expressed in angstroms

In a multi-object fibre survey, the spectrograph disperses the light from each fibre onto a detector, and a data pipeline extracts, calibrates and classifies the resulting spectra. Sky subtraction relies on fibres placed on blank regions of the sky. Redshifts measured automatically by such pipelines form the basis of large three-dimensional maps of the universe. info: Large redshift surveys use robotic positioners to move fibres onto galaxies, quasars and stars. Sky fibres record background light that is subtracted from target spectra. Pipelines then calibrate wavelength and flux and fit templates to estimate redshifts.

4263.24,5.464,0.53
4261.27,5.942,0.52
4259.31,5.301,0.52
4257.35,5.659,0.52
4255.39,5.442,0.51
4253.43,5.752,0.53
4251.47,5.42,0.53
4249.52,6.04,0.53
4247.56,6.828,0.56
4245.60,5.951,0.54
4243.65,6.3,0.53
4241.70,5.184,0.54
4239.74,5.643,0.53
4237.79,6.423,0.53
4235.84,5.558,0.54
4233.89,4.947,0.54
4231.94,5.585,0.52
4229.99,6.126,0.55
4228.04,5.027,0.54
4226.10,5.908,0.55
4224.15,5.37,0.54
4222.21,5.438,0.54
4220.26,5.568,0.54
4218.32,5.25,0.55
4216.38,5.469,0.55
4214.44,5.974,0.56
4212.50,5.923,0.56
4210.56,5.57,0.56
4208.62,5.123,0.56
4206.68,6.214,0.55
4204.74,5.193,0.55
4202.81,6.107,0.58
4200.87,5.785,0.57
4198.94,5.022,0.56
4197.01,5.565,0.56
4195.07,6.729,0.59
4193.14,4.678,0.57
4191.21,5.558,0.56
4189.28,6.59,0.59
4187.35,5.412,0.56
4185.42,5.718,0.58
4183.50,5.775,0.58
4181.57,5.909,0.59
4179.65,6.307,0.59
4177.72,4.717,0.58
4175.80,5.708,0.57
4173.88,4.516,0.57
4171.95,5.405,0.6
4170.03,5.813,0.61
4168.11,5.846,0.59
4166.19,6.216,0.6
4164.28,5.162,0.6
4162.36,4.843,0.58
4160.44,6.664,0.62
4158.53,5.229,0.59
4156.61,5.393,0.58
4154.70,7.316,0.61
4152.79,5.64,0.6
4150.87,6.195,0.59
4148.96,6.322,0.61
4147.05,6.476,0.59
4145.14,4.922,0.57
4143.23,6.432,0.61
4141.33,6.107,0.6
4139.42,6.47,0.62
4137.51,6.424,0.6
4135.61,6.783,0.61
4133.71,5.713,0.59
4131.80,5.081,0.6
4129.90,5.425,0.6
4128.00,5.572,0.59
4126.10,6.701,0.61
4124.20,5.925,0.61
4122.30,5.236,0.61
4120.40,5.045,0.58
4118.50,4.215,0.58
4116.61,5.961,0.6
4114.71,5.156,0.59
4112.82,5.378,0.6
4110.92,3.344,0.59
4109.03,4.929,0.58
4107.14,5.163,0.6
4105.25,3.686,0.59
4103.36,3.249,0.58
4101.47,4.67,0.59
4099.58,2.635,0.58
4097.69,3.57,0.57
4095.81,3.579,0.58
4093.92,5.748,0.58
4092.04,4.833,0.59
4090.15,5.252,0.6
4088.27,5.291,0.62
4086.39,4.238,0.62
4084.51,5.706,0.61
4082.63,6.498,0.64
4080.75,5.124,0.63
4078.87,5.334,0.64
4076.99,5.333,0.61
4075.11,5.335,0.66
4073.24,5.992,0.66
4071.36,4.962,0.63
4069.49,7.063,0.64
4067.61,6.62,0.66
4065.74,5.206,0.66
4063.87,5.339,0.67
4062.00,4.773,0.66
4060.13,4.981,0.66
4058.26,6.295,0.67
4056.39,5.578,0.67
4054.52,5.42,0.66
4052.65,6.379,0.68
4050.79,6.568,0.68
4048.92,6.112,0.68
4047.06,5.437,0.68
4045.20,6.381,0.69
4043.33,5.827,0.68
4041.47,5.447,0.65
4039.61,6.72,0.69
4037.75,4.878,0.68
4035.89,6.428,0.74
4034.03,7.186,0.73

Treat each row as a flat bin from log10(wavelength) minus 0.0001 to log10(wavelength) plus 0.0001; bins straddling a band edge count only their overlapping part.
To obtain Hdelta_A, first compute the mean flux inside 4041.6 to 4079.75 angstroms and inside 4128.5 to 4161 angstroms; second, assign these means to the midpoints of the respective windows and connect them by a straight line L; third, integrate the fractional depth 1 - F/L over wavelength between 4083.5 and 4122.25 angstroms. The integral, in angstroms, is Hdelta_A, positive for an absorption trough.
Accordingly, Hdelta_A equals 8.4 angstroms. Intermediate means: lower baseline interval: 5.74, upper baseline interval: 6.02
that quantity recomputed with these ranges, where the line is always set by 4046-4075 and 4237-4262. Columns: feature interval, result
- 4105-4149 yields 2.0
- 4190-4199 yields 0.3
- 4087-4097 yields 1.6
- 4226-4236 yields 0.6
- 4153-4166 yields 0.0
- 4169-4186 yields 0.8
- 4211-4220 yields 0.3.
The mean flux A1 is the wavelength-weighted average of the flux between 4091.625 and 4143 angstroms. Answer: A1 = 5.08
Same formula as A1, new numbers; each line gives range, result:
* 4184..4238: 5.63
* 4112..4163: 5.81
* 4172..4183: 5.44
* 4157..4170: 5.66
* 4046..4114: 5.16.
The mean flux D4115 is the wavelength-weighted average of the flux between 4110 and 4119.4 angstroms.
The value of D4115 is 4.82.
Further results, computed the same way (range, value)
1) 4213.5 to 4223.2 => 5.54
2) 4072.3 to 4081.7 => 5.42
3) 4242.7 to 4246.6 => 6.13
